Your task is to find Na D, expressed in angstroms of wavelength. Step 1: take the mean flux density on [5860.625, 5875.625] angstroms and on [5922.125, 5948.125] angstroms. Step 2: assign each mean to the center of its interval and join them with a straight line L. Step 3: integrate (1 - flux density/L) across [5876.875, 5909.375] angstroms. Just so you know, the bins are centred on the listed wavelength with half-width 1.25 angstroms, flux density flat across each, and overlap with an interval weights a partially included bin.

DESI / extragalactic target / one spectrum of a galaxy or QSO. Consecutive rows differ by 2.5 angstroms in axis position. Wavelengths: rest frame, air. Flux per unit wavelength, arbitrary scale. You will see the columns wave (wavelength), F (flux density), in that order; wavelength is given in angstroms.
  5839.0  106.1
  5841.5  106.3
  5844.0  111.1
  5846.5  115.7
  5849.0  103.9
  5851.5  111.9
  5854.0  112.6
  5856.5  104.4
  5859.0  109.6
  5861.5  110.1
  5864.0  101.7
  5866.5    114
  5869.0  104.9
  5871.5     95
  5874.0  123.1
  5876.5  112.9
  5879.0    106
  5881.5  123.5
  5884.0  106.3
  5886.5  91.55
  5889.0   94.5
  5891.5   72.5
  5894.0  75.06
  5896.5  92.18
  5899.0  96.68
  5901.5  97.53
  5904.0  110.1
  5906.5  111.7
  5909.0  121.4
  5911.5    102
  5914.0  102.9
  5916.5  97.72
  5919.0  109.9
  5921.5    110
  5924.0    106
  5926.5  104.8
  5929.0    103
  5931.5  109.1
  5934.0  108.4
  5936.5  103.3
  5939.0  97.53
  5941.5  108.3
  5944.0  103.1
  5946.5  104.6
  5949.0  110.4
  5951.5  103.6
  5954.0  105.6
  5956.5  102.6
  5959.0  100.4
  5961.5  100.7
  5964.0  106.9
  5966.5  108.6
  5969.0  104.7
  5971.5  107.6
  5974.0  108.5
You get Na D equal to 2.2 angstroms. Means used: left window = 108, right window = 105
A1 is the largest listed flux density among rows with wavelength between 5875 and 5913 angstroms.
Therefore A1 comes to 123.5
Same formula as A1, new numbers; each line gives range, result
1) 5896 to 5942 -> 121.4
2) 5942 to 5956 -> 110.4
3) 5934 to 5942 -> 108.4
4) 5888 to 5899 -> 96.68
